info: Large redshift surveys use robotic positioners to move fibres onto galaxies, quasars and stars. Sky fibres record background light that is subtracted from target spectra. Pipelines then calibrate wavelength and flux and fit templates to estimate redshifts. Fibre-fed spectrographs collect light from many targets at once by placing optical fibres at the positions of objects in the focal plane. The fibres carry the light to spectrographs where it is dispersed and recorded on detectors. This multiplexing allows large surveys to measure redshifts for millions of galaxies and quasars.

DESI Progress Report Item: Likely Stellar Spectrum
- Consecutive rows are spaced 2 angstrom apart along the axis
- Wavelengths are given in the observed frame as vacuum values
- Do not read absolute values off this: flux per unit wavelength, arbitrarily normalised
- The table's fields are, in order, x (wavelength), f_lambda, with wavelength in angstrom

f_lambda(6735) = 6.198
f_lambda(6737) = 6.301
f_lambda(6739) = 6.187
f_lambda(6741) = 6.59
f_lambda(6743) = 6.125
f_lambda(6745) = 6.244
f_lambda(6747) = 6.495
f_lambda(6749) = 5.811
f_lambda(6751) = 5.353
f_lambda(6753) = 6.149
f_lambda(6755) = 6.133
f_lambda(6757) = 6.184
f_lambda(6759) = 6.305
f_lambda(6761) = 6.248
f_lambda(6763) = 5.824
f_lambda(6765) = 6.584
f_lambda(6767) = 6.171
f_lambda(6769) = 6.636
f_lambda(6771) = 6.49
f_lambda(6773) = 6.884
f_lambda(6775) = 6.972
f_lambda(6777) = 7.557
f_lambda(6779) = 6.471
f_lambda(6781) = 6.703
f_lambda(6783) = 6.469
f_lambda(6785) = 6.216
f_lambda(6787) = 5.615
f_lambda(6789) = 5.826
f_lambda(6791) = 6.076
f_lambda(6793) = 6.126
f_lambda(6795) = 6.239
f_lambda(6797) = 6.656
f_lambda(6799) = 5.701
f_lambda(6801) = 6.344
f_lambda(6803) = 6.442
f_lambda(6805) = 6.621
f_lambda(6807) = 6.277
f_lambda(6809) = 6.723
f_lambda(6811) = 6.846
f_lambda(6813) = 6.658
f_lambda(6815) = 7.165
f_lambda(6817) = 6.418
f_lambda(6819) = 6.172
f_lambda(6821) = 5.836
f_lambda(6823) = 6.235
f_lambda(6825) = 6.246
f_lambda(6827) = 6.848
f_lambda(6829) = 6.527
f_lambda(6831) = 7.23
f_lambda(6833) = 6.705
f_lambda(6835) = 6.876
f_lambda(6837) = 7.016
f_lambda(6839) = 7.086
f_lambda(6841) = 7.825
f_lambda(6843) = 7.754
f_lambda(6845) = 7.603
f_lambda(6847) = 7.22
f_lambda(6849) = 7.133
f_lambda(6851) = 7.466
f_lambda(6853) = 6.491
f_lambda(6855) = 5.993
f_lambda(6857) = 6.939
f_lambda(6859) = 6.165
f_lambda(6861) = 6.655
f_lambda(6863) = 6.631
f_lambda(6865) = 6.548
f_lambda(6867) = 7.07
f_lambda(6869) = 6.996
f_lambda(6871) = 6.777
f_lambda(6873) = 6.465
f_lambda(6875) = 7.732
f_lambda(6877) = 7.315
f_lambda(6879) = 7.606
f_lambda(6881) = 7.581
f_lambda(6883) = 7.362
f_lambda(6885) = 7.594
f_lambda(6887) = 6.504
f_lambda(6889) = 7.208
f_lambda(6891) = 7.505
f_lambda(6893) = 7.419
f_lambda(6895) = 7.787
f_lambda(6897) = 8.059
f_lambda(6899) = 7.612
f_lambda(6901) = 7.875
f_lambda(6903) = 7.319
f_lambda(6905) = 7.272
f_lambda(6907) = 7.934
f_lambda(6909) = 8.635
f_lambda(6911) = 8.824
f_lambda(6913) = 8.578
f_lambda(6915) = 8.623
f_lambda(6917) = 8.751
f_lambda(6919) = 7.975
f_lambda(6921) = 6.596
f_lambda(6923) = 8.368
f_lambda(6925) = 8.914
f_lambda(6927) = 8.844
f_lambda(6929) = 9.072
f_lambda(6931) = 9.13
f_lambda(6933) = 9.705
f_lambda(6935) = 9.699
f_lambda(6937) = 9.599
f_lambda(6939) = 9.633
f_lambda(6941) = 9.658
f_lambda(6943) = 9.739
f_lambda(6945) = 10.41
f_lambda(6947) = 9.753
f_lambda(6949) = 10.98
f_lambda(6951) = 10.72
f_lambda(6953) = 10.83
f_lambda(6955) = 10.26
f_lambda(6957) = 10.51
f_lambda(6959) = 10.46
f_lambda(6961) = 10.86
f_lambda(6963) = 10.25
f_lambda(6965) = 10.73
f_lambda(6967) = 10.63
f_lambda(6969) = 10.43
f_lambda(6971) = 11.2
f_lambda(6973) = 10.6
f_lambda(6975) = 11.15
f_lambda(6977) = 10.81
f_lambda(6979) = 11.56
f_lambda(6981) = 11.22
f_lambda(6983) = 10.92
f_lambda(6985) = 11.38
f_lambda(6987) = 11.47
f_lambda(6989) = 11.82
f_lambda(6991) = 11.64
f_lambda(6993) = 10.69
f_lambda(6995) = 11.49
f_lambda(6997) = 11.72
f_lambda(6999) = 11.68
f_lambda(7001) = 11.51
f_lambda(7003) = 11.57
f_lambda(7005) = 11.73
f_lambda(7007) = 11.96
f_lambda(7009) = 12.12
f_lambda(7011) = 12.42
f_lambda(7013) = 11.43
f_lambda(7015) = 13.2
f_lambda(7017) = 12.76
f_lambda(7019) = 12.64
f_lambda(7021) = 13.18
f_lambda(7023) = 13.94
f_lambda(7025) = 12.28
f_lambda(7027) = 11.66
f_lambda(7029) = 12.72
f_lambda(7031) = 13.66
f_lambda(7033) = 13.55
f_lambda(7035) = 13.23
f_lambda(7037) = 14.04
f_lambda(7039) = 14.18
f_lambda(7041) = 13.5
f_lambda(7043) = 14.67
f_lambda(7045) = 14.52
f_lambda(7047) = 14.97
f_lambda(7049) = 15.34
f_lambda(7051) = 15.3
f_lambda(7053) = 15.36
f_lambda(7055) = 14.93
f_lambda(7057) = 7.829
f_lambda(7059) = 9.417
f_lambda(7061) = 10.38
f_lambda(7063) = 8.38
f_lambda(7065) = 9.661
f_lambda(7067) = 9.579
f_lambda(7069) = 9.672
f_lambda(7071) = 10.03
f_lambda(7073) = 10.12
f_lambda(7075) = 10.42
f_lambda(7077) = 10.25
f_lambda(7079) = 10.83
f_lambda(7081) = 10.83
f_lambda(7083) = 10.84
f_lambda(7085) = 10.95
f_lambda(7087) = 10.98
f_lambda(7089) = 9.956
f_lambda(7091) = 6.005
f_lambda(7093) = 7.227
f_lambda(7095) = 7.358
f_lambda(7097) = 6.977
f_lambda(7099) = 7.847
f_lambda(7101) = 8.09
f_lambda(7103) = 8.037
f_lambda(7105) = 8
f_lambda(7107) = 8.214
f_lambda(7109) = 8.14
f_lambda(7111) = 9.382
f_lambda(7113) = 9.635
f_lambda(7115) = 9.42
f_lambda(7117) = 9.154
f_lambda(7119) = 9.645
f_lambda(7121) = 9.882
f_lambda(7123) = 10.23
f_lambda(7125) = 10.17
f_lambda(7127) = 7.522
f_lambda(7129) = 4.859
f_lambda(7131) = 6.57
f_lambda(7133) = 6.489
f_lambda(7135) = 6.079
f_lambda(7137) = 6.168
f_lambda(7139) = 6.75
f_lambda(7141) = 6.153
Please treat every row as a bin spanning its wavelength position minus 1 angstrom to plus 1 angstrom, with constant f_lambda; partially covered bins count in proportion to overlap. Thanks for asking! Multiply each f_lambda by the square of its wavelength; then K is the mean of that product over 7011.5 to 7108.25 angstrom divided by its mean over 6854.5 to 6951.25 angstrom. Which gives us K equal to 1.45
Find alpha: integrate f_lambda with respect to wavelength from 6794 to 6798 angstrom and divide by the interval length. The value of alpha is 6.45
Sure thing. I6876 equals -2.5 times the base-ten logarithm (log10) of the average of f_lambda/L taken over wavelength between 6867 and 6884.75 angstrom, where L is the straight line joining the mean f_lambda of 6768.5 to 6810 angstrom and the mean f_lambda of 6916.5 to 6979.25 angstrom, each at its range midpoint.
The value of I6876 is 0.15 mag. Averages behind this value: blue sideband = 6.43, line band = 7.24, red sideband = 9.92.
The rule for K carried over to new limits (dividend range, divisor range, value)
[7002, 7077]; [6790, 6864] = 1.96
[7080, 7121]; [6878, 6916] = 1.21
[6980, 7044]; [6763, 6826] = 2.05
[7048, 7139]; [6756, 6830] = 1.59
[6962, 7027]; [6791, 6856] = 1.83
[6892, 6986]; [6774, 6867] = 1.48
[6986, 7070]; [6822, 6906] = 1.82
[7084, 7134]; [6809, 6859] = 1.34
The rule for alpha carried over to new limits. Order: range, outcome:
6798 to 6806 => 6.28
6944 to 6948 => 10.1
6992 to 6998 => 11.3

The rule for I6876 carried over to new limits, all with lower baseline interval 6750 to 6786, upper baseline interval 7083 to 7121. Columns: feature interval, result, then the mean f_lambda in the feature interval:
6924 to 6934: -0.21 mag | 9.13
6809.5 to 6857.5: 0.00 mag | 6.84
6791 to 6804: 0.06 mag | 6.24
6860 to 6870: 0.05 mag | 6.78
